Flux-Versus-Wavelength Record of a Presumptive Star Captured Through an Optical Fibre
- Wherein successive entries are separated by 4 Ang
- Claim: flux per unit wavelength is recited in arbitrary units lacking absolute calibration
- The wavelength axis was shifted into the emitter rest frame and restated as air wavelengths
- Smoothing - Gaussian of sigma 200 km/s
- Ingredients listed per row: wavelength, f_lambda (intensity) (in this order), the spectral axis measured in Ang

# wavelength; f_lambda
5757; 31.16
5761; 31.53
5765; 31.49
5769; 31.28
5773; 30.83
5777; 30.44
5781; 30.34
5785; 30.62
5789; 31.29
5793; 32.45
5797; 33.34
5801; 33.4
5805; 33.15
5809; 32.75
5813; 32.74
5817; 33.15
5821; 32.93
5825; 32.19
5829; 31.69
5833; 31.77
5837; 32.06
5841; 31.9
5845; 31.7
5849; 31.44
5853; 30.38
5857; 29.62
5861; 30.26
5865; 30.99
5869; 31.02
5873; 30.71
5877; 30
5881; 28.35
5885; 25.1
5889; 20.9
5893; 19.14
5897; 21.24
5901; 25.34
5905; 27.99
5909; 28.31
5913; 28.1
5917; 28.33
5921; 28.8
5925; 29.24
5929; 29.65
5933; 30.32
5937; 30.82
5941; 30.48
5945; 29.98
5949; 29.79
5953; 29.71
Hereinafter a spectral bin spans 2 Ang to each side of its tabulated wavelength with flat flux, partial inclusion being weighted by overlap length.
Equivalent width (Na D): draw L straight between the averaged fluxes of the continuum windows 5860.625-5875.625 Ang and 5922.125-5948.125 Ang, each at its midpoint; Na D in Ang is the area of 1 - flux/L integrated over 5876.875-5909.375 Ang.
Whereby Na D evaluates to 6.16 Ang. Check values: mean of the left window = 30.8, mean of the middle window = 24.7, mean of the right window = 30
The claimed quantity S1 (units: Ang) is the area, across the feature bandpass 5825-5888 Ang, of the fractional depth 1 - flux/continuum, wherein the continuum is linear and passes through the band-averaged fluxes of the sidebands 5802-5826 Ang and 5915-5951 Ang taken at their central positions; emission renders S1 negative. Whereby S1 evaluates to 2.76 Ang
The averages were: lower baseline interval 32.9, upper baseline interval 29.7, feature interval 30.4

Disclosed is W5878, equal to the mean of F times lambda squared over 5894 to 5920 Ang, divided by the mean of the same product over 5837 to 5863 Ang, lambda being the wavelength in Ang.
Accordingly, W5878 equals 0.9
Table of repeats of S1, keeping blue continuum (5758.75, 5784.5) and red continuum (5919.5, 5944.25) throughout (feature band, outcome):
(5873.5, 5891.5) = 2.4 Ang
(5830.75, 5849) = -0.8 Ang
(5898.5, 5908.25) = 1.1 Ang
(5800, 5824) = -1.8 Ang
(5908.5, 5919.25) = 0.6 Ang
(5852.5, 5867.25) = 0.0 Ang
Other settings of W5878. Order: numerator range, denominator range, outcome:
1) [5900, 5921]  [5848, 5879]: 0.93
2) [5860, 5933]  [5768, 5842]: 0.88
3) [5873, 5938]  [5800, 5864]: 0.87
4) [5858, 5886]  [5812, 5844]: 0.93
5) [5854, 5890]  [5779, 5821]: 0.91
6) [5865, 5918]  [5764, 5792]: 0.90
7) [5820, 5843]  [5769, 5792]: 1.06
